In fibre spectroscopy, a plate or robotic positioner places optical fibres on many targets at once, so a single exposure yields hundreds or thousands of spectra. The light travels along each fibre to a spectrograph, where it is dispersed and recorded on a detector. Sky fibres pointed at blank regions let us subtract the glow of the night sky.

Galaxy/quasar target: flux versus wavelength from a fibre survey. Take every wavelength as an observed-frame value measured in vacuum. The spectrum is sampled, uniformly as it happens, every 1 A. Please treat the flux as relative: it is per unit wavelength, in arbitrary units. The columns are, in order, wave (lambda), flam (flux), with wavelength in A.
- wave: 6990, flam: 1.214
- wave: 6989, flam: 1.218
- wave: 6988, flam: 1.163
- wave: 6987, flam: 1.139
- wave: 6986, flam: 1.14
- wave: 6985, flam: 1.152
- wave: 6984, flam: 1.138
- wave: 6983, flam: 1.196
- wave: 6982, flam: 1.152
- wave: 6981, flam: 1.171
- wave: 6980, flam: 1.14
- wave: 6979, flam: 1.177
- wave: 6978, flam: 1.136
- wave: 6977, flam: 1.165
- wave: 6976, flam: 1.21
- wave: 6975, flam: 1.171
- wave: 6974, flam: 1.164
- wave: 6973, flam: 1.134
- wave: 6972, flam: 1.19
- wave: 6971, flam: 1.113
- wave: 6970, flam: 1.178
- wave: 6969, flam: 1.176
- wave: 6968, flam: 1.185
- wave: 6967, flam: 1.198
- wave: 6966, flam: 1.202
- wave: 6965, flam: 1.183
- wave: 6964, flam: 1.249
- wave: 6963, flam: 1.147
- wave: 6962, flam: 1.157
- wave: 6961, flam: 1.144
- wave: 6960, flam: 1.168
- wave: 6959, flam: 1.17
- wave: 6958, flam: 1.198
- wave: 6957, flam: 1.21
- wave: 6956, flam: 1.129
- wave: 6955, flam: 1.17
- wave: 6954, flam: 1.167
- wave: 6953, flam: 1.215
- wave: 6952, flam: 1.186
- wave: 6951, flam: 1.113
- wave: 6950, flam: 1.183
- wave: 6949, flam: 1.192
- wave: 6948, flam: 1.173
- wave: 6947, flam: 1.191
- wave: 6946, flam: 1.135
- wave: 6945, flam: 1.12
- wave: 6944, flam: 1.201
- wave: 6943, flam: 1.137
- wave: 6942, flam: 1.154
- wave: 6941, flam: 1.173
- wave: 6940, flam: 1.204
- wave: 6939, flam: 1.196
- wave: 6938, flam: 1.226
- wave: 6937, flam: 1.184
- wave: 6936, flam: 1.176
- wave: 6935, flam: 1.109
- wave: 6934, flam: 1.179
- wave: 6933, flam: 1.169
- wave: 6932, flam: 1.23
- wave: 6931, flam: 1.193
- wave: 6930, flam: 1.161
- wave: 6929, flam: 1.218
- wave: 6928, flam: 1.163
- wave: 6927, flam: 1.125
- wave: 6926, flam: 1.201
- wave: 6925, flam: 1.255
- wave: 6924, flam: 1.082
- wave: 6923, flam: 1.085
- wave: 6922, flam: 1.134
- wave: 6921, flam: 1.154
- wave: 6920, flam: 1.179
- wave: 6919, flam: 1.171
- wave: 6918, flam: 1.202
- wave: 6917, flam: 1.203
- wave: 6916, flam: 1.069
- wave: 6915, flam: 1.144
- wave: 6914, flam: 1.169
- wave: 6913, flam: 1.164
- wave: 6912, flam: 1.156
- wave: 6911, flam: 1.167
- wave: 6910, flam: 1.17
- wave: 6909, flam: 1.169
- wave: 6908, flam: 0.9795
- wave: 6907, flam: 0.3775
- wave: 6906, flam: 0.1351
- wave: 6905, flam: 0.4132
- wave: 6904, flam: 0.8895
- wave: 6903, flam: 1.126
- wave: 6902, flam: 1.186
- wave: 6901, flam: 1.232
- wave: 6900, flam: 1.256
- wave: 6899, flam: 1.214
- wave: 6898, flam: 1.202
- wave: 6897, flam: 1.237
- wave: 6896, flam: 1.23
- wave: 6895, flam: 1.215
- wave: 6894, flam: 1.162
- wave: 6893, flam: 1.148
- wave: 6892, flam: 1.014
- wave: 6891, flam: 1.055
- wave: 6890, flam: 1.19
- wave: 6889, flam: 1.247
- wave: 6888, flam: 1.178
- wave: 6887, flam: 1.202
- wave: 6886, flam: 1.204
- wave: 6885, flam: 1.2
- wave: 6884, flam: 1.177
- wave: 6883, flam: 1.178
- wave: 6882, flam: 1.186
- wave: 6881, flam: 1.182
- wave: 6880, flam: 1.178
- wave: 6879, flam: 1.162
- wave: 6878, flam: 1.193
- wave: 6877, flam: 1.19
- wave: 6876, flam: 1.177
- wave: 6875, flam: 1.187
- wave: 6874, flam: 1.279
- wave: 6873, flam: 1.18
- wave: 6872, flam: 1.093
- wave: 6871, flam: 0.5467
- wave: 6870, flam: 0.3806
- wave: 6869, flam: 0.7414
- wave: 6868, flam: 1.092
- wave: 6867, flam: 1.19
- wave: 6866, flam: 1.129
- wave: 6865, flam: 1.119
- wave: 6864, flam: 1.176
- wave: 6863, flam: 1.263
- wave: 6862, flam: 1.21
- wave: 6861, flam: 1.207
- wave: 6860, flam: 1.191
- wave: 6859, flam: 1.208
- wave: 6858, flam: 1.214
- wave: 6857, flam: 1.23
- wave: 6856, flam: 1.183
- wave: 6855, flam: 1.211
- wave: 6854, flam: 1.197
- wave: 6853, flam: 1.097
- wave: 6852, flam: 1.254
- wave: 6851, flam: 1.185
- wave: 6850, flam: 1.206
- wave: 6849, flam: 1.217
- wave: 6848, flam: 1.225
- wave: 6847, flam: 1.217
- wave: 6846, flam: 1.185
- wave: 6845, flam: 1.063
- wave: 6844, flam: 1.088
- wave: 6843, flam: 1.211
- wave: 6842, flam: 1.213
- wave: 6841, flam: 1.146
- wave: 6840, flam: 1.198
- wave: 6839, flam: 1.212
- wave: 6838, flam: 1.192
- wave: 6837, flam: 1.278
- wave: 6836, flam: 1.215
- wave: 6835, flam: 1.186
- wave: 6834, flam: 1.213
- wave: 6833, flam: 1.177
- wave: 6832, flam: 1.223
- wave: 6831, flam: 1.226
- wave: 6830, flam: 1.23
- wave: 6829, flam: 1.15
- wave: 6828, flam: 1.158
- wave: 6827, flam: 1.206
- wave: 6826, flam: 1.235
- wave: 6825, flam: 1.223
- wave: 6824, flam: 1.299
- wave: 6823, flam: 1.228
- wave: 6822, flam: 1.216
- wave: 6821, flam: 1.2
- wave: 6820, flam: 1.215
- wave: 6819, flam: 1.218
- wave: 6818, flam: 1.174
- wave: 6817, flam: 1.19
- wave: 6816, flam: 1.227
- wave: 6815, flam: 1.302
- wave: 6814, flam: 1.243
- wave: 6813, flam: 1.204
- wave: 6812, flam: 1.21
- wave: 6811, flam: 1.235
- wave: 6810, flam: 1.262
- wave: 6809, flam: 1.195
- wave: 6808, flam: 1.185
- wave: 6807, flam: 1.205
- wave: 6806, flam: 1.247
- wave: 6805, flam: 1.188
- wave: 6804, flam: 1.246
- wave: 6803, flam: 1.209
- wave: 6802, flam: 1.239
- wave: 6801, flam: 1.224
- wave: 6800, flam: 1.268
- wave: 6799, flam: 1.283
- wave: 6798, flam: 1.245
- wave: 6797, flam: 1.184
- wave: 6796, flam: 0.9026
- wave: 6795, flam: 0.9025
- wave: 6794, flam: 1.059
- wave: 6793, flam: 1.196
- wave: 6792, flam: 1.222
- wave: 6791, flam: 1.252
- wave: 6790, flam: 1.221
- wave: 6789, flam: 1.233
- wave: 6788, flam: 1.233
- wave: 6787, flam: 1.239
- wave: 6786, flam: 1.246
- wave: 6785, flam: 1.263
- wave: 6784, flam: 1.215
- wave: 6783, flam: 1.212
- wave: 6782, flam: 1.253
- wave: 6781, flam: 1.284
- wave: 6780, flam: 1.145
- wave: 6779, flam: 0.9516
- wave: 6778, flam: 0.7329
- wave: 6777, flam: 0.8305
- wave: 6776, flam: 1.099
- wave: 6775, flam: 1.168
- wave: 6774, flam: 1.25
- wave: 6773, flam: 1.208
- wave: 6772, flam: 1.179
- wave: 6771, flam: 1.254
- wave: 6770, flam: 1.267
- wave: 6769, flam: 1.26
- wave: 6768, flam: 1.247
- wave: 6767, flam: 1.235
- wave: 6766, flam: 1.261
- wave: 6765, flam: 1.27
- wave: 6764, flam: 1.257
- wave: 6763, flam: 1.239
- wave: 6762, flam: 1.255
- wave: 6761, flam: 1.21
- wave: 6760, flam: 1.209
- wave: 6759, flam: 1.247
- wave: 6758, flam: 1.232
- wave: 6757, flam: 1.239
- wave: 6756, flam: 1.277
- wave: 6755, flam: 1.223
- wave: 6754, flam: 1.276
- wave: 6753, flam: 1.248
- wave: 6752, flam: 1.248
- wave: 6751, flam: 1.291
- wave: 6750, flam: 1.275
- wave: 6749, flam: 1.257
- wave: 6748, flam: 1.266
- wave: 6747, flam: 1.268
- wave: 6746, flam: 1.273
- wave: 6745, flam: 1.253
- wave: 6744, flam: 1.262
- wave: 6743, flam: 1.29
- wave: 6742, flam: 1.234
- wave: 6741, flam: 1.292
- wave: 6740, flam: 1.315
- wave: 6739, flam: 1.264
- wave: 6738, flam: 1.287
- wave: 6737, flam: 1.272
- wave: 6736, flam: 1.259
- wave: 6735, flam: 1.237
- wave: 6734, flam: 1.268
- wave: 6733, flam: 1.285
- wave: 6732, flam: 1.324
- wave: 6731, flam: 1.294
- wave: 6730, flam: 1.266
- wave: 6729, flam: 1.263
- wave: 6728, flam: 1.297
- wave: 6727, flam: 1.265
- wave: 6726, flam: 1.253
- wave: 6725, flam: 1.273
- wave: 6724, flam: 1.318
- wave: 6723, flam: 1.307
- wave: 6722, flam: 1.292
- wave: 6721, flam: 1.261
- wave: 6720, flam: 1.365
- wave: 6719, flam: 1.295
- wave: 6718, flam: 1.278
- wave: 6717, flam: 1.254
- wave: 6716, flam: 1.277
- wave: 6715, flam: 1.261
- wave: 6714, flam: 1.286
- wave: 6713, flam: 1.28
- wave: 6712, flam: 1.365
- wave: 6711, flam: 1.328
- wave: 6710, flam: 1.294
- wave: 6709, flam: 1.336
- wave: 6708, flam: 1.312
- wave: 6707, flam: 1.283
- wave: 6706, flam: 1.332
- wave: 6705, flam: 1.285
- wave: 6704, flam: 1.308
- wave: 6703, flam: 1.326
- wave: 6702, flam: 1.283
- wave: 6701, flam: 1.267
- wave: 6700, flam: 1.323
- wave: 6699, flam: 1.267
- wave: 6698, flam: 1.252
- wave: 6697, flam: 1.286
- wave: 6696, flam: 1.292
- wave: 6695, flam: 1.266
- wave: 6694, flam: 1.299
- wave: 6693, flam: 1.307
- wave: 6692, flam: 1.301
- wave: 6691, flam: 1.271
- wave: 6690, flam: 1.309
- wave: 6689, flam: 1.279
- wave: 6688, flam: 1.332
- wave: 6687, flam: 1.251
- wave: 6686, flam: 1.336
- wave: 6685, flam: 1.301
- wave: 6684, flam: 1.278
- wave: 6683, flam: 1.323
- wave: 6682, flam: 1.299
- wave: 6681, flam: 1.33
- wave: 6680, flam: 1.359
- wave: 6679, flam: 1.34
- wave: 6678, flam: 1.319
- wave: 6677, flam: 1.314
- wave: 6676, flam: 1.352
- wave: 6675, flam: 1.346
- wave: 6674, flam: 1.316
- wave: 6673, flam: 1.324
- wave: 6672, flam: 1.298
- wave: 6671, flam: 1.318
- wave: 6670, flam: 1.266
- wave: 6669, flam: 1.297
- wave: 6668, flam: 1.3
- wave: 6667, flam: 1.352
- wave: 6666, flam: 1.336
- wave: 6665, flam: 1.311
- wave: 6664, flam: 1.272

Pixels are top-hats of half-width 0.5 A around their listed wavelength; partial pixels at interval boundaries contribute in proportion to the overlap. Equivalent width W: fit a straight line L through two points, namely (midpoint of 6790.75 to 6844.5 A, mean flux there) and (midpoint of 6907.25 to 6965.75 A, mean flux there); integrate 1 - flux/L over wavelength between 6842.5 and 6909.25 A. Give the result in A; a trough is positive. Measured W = 4.2 A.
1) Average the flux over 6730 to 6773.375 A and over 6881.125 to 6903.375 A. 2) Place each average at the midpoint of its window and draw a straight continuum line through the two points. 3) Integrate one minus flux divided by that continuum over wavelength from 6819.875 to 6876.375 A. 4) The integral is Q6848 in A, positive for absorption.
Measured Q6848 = 2.19 A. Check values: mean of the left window 1.26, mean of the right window 1.18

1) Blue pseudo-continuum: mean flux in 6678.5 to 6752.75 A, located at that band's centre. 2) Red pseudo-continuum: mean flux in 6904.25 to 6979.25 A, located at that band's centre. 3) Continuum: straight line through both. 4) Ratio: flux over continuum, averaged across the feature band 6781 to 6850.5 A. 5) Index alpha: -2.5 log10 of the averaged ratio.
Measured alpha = 0.01 mag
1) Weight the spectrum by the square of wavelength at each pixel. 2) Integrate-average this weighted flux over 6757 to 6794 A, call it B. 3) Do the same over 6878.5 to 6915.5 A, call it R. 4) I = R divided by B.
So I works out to 0.95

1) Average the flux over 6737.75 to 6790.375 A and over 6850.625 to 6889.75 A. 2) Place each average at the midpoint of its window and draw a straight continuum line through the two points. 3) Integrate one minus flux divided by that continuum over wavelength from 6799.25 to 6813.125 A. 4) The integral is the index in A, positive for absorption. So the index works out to -0.4 A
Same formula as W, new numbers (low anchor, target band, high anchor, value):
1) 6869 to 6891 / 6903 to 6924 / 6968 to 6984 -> 2.2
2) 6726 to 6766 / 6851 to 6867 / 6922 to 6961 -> 0.2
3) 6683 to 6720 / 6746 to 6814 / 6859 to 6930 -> 0.8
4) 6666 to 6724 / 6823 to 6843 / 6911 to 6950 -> 0.2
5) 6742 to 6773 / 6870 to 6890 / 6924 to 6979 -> 1.1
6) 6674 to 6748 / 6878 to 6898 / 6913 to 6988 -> 0.4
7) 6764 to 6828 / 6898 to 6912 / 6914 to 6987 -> 2.5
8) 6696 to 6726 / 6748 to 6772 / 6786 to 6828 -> 0.0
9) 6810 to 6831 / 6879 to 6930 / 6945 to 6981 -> 3.4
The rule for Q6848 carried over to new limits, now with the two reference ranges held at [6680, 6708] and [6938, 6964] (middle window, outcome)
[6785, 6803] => 0.9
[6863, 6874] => 2.0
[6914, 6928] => 0.4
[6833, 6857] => 0.6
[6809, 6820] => 0.1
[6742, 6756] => 0.1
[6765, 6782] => 1.4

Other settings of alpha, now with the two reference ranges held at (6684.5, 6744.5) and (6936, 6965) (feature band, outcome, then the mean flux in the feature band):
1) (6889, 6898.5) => 0.03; 1.17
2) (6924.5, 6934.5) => 0.00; 1.19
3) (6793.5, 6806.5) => 0.07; 1.17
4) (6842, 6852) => 0.04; 1.18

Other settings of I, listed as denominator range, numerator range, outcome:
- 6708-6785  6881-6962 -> 0.96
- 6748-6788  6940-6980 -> 1.03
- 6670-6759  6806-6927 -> 0.93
